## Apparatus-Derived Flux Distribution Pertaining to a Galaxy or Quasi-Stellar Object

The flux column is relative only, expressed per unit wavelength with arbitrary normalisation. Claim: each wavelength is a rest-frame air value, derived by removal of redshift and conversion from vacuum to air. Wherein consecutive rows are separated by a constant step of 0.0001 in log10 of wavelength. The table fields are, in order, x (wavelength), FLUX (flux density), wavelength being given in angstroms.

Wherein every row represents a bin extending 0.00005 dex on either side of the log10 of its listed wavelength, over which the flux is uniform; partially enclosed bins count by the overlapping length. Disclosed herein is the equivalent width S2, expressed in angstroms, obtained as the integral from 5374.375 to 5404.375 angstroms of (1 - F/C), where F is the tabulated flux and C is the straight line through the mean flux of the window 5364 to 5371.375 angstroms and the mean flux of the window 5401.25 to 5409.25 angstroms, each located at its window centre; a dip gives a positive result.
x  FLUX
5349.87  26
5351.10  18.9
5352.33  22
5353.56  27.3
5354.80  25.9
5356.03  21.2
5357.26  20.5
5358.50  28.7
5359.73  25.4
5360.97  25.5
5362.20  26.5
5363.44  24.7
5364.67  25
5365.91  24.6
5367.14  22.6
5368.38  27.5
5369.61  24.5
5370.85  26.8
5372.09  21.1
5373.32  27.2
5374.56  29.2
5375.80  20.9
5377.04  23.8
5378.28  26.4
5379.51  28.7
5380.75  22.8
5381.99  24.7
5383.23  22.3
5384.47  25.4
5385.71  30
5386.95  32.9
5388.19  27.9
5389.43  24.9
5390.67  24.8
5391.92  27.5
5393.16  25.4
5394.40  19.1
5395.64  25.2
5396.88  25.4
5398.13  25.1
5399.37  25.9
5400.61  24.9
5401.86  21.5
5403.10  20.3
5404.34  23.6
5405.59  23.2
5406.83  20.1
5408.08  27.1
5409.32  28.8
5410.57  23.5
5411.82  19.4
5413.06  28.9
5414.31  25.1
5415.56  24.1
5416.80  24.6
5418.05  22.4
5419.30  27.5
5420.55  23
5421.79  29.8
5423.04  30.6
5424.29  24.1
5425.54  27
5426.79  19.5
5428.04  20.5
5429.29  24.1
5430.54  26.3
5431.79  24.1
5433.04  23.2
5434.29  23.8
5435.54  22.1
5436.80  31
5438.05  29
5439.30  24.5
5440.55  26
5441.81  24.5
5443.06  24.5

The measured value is -1.44 angstroms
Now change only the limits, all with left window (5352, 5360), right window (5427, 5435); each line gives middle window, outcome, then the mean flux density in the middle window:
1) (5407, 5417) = -0.5 angstroms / 25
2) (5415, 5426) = -1.1 angstroms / 25.9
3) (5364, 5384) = -0.5 angstroms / 24.9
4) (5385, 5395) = -1.1 angstroms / 26.6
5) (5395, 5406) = 0.0 angstroms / 23.9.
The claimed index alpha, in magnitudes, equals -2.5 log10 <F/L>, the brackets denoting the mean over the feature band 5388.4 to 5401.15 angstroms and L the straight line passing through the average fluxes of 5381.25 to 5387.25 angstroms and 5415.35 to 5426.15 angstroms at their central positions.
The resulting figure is 0.07 mag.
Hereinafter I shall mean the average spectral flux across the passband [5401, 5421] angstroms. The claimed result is 24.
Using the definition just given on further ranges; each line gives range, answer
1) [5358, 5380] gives 25.5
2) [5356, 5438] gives 25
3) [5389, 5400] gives 24.8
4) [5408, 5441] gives 25.2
